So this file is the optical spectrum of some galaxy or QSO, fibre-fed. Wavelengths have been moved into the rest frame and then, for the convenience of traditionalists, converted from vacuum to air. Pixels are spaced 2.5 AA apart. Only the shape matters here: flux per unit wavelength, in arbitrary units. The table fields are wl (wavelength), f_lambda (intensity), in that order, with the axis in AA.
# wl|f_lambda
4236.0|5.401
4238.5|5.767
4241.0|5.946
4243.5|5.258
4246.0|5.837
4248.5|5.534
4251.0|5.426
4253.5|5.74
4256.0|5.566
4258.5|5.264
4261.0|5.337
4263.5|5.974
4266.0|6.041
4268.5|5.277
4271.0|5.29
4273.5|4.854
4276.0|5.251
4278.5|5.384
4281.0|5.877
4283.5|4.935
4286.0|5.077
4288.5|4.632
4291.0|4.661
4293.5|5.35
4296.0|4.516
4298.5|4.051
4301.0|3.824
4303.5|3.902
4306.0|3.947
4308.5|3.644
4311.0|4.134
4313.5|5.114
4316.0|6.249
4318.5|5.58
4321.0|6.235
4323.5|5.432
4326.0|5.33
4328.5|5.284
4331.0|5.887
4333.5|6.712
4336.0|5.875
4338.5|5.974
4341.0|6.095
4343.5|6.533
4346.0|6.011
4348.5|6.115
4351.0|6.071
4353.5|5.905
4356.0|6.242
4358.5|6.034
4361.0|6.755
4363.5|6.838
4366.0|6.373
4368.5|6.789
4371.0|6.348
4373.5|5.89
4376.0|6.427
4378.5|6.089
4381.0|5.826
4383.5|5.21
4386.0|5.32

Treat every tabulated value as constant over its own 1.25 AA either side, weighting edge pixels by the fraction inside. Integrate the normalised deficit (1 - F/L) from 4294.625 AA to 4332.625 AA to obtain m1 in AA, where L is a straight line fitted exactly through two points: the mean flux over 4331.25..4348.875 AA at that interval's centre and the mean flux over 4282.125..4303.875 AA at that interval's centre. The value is 2.9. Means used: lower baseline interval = 4.58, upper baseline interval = 6.17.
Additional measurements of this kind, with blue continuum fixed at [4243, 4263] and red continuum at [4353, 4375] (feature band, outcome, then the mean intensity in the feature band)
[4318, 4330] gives 1.0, 5.58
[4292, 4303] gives 2.7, 4.4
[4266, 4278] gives 0.8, 5.27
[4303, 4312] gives 3.1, 3.9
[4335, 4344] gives 0.1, 6.09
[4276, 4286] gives 0.7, 5.34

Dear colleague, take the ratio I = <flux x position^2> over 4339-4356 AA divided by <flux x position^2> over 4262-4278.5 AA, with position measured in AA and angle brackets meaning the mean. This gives 1.17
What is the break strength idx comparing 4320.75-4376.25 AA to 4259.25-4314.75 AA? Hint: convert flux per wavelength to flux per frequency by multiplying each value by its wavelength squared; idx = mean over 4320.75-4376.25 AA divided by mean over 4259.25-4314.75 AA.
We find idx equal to 1.30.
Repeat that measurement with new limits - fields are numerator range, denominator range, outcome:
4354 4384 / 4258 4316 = 1.32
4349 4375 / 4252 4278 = 1.21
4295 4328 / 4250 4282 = 0.89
